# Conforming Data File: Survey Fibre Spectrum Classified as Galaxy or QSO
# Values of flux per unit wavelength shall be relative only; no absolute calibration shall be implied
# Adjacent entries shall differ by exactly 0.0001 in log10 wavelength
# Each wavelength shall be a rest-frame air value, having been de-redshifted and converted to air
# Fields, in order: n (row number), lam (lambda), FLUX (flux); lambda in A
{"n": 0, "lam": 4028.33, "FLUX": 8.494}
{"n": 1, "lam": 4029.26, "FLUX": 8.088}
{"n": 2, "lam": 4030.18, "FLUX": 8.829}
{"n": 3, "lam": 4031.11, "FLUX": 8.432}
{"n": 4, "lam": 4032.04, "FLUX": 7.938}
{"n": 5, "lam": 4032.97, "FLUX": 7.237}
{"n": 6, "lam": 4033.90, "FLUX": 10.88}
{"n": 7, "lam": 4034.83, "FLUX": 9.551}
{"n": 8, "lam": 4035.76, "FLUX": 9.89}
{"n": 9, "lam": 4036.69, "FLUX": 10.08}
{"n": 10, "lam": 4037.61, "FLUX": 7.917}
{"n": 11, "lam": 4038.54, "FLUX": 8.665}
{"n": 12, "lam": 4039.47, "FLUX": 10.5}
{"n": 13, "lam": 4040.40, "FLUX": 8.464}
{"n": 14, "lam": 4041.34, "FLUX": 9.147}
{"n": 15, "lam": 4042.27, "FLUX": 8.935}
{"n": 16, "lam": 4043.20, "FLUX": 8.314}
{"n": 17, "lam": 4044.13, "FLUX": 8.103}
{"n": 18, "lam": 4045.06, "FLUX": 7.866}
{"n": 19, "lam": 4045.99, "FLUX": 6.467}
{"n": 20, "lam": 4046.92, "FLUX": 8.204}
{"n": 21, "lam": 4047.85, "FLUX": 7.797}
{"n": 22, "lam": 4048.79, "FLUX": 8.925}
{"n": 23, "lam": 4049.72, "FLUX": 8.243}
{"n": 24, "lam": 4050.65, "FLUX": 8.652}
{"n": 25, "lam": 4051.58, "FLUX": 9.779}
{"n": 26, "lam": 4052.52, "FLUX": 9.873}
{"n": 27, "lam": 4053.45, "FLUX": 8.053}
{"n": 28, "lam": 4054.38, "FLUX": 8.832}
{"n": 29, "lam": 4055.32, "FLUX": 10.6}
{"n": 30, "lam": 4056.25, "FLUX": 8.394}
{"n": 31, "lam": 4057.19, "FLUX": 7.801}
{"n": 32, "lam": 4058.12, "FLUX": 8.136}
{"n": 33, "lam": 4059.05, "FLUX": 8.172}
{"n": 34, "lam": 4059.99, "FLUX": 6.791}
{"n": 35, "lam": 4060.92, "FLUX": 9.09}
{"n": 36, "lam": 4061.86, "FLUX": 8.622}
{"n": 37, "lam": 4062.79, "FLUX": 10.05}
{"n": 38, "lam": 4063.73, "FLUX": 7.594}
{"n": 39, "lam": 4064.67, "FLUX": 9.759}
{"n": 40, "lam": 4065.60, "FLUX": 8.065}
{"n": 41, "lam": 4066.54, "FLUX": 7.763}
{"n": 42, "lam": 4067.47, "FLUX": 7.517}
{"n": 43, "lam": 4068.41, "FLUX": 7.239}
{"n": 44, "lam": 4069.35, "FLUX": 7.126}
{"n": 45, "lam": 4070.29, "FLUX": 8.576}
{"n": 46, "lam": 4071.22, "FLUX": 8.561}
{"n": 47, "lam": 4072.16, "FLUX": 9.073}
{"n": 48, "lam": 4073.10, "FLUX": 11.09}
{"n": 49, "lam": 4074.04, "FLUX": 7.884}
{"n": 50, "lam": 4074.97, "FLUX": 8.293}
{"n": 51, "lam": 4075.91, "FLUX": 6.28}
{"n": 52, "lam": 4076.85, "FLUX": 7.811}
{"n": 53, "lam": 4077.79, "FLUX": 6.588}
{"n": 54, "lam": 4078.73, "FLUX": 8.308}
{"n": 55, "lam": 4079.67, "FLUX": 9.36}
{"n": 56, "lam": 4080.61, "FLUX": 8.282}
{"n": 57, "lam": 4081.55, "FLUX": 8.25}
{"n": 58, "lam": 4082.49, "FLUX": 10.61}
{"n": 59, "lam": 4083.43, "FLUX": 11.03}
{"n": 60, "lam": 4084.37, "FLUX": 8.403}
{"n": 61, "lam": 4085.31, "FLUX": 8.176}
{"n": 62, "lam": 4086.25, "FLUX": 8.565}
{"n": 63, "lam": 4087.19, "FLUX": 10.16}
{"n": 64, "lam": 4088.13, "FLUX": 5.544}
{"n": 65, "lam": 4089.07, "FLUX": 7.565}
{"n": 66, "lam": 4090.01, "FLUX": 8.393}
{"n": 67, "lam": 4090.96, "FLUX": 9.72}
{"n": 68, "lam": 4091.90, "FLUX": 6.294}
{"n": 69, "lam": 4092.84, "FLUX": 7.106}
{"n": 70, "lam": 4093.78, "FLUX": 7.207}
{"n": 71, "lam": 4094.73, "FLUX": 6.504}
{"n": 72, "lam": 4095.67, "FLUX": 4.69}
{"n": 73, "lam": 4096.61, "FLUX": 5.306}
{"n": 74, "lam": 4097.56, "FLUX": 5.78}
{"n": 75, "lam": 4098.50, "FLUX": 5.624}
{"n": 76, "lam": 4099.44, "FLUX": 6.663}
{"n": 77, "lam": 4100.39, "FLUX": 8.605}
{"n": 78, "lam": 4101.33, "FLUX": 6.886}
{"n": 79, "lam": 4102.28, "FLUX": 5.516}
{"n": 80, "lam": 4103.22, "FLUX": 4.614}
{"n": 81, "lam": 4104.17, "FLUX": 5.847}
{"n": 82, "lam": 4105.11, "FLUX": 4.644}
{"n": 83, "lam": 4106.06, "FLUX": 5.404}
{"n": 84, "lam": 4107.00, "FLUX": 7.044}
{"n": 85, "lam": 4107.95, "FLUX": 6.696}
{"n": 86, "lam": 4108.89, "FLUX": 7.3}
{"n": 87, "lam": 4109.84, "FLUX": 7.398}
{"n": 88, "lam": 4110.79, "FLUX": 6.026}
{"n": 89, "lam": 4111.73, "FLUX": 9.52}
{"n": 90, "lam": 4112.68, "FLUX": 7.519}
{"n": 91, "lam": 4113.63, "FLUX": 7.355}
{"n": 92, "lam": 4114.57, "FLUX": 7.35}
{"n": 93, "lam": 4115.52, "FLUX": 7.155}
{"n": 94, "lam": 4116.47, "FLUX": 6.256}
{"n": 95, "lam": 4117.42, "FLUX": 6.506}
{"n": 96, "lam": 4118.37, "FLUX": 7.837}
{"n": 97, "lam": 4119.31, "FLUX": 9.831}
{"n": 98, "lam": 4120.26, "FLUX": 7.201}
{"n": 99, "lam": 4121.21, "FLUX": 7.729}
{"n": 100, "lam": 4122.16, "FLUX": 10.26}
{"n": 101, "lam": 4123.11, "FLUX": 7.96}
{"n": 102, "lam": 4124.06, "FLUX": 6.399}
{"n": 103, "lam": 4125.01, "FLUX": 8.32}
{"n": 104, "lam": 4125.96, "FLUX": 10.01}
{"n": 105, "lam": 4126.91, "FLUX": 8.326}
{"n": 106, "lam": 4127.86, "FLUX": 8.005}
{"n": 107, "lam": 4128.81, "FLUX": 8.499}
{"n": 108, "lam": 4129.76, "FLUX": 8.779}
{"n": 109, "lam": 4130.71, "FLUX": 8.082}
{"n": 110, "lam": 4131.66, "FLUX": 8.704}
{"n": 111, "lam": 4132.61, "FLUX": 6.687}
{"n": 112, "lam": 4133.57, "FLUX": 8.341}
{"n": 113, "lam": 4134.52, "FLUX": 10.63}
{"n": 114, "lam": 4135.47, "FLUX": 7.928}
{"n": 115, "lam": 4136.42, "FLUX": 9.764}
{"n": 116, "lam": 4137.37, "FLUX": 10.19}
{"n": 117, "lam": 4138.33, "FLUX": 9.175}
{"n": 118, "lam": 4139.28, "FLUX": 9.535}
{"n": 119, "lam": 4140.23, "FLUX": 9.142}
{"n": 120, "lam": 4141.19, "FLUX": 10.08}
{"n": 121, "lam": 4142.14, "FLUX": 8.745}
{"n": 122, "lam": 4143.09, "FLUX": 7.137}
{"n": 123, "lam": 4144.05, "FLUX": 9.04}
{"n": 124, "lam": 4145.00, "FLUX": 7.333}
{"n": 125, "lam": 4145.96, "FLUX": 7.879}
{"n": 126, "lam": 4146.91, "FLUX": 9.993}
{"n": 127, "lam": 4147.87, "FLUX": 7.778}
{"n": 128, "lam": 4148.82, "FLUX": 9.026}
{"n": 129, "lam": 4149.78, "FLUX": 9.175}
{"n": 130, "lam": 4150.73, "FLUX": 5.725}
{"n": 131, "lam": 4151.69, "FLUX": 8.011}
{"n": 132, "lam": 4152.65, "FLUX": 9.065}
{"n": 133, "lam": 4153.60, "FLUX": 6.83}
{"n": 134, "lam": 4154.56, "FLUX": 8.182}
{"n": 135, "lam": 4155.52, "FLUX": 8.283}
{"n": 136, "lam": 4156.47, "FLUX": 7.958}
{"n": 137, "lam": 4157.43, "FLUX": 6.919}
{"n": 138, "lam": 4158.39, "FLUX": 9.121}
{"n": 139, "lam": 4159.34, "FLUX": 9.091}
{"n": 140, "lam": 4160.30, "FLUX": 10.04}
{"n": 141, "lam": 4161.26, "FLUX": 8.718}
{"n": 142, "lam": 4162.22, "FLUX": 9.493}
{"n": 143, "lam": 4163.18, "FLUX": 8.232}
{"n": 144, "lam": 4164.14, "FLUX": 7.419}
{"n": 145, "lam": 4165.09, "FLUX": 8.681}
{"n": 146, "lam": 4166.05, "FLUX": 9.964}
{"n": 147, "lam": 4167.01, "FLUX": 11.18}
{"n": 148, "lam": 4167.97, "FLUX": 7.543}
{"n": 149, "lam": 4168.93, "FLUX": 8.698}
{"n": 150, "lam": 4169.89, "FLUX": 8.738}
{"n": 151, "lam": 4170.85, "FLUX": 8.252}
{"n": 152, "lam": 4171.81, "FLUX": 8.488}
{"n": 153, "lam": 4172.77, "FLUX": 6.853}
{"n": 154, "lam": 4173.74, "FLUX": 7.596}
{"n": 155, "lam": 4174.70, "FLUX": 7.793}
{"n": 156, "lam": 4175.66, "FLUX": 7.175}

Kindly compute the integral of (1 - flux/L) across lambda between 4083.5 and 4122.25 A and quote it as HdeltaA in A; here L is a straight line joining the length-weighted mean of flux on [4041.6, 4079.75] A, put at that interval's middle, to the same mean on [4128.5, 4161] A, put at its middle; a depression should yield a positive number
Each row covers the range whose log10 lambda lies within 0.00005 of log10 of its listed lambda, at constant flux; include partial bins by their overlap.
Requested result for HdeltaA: 6.0 A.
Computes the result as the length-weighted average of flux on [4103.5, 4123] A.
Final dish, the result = 7.23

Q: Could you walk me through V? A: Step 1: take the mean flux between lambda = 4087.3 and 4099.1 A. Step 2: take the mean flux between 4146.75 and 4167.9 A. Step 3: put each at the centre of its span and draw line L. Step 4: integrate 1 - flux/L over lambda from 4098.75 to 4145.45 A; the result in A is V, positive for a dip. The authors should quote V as -1.5 A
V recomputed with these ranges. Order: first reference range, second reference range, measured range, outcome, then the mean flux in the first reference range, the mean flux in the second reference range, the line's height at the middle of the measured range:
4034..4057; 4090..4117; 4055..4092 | -3.0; 8.82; 6.67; 7.78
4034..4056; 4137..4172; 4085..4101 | 2.9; 8.85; 8.61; 8.75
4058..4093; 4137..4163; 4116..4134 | 0.8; 8.32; 8.57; 8.49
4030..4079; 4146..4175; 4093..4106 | 3.8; 8.5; 8.42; 8.47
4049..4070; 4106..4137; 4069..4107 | 3.4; 8.47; 7.95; 8.23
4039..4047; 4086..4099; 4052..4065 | -1.1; 8.45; 7.01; 8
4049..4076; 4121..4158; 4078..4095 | 0.4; 8.52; 8.46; 8.5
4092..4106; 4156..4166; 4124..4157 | -3.2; 6.06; 8.63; 7.78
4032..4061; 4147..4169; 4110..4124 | 1.4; 8.67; 8.51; 8.57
